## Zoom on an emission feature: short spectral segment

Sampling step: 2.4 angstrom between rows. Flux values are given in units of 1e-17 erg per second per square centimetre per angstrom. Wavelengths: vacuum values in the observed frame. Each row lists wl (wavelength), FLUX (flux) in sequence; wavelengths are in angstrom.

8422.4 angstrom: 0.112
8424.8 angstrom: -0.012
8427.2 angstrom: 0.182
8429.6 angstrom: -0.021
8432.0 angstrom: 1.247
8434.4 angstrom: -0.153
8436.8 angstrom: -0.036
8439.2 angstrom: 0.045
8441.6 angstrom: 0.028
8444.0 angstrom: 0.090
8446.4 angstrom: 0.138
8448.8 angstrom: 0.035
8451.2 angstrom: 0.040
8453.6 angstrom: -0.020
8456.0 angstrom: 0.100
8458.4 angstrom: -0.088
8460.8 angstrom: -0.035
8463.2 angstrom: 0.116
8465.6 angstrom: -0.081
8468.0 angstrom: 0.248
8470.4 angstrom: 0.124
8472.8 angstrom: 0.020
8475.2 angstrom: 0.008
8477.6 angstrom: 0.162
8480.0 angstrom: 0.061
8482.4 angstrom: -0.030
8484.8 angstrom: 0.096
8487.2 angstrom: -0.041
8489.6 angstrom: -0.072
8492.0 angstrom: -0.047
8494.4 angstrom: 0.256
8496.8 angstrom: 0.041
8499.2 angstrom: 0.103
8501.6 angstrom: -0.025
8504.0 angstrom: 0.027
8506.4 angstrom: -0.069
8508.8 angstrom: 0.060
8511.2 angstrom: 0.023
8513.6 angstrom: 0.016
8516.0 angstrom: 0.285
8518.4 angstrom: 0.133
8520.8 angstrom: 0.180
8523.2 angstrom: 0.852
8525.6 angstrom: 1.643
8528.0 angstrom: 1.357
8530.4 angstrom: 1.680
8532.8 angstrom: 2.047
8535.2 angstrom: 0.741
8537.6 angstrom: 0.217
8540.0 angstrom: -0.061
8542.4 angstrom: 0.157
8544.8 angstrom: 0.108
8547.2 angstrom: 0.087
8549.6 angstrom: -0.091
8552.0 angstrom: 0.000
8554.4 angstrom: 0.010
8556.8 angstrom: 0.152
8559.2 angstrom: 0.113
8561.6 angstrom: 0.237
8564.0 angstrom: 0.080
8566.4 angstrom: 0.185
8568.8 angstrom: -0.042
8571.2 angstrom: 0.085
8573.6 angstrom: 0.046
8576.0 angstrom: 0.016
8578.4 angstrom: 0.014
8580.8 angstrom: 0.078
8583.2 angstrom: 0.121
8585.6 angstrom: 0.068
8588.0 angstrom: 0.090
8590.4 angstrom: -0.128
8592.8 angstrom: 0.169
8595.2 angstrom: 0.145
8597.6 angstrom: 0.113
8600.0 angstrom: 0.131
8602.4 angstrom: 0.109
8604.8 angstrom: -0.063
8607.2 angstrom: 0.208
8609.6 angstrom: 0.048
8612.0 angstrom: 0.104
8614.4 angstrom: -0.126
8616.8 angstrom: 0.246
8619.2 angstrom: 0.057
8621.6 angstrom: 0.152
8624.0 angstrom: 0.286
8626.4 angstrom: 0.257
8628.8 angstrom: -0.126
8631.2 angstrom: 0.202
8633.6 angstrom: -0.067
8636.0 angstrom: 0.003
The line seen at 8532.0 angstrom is [O II]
